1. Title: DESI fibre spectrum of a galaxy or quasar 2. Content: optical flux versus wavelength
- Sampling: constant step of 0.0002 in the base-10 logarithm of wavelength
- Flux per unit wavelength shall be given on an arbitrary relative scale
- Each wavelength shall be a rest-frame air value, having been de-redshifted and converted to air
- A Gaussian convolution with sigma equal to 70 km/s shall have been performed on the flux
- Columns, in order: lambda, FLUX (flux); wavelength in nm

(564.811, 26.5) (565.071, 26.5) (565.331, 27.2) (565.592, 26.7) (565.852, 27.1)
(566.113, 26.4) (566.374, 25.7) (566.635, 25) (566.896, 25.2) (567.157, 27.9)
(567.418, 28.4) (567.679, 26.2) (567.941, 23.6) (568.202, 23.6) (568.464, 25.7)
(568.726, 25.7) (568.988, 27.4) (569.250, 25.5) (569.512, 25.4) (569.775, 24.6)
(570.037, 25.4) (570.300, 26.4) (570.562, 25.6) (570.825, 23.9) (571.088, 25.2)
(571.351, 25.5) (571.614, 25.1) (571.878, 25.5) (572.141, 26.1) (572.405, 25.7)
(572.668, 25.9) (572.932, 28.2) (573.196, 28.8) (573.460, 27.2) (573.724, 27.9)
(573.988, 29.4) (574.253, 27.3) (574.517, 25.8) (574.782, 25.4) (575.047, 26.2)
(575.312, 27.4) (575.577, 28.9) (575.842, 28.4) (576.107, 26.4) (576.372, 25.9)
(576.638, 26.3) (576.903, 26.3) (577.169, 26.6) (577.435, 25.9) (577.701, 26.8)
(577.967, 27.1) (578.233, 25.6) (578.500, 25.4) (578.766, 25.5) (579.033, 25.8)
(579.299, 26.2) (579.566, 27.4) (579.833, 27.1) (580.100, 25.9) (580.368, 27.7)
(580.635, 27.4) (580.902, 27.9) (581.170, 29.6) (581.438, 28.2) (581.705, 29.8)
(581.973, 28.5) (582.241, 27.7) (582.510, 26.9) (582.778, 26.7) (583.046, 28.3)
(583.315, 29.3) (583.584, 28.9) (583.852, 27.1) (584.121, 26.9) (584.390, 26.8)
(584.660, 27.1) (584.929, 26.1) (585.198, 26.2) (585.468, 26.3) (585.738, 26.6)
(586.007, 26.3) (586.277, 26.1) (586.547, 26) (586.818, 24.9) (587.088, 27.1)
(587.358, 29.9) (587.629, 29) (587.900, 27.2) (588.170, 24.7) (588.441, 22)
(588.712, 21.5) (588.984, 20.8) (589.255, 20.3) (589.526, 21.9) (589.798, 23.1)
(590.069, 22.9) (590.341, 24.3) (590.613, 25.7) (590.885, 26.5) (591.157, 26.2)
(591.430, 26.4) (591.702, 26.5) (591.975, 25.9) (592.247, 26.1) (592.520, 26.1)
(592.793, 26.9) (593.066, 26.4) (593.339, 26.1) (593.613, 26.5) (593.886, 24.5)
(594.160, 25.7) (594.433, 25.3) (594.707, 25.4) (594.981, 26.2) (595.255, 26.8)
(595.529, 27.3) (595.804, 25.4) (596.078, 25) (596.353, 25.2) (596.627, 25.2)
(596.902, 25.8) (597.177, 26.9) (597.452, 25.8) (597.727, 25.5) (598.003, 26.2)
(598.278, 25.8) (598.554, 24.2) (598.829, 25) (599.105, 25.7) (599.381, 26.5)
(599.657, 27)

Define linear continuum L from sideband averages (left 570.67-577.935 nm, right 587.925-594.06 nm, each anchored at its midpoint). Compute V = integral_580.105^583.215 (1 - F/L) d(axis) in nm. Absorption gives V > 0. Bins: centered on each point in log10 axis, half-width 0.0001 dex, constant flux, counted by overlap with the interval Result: -0.27 nm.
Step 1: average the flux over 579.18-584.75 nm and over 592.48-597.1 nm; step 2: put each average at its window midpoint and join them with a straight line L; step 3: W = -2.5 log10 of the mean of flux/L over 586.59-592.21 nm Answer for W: 0.07 mag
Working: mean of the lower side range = 27.7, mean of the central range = 24.9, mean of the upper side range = 25.9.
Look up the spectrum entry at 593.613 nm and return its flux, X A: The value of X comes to 26.5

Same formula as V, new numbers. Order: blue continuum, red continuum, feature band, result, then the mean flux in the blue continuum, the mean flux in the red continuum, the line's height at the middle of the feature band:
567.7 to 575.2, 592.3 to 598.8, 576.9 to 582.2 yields -0.229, 26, 25.8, 25.9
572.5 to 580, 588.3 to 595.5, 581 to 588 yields -0.445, 26.8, 24.9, 25.8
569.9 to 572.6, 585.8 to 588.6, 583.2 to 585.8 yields -0.097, 25.5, 26.3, 26.2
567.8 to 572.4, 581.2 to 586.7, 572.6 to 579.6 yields -0.171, 25.3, 27.3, 26.2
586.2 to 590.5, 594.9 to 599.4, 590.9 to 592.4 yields -0.078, 24.5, 25.8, 25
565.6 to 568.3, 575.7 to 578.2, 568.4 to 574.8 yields 0.017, 26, 26.6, 26.3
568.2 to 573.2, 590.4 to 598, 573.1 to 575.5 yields -0.141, 25.7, 26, 25.8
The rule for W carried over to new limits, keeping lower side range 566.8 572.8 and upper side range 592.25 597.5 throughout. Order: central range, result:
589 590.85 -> 0.12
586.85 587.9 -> -0.09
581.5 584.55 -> -0.09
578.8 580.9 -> -0.04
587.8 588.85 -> 0.09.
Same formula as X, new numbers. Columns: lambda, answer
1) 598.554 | 24.2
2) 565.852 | 27.1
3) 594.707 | 25.4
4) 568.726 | 25.7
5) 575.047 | 26.2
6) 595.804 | 25.4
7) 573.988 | 29.4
